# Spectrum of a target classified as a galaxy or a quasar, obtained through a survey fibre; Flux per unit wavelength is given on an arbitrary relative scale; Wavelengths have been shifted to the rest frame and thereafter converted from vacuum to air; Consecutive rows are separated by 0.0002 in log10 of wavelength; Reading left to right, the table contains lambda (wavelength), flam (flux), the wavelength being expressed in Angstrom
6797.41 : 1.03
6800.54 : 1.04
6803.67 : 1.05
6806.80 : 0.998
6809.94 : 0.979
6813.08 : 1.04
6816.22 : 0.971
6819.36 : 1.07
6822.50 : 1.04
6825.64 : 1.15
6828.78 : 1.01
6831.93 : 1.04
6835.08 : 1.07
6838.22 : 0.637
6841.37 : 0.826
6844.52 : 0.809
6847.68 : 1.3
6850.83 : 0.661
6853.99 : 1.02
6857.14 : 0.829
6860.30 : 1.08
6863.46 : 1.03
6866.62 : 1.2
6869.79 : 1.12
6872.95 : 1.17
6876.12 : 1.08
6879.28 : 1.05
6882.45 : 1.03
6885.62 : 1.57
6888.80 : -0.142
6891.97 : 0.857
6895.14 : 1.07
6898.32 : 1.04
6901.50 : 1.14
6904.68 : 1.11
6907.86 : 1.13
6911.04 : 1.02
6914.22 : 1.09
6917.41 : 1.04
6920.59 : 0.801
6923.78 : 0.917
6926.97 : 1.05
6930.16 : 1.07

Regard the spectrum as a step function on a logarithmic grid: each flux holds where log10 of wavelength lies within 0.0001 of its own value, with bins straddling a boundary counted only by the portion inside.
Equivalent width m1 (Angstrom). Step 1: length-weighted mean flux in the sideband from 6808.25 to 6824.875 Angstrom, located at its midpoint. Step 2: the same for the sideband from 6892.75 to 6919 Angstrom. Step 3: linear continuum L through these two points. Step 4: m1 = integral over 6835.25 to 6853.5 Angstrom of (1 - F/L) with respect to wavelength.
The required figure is 2.92 Angstrom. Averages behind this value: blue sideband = 1.03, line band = 0.874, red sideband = 1.07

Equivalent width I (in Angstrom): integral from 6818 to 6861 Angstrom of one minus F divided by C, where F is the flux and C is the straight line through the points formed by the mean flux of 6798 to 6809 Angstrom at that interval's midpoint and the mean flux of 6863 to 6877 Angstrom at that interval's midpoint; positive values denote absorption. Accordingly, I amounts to 4.6 Angstrom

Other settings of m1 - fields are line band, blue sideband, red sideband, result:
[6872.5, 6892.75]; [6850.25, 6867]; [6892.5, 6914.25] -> 1.7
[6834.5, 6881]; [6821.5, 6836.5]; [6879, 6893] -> -1.9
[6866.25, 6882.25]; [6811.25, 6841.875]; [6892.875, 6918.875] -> -1.1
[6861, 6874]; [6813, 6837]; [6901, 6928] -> -1.1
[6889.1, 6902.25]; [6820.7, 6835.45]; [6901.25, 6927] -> 1.6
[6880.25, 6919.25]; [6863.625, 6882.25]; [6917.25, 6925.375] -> -0.3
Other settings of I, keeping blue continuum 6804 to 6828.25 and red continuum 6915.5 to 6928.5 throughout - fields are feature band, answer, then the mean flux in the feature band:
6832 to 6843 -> 1.6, 0.871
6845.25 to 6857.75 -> 0.7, 0.952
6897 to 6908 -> -1.5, 1.1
